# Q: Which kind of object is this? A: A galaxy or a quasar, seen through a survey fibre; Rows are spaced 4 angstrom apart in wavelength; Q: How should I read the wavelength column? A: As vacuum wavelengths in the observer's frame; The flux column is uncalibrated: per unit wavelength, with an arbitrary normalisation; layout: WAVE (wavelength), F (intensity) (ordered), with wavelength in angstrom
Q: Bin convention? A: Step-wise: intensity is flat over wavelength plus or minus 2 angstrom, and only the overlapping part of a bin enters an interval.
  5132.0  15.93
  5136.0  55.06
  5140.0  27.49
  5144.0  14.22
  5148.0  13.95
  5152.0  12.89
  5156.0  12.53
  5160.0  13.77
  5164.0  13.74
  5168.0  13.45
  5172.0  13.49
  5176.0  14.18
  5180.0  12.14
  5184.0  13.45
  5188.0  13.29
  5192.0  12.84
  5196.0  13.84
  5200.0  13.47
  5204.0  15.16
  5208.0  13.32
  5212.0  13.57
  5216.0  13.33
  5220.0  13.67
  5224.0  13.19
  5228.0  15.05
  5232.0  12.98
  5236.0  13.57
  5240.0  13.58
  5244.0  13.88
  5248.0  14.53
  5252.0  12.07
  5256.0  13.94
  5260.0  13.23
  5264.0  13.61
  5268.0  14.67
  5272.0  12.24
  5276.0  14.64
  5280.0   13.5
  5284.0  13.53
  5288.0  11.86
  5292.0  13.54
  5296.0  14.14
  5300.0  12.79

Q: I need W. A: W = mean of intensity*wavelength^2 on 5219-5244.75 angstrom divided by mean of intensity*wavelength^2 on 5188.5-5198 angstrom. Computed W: 1.04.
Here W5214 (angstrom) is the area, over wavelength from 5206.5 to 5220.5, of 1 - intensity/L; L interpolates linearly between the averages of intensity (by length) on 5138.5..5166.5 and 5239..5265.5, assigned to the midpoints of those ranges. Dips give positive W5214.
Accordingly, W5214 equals 0.7 angstrom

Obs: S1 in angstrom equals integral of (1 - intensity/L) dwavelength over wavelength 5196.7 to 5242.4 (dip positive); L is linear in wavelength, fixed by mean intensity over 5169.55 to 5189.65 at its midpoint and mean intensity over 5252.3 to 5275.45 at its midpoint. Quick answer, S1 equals -1.1 angstrom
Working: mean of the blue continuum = 13.3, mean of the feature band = 13.7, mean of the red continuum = 13.5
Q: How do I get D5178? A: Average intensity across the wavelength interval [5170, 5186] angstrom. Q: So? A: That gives 13.3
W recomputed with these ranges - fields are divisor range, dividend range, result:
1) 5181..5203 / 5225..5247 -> 1.05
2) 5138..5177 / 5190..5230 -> 0.94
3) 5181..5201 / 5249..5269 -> 1.04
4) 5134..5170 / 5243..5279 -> 0.72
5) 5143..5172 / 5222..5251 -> 1.05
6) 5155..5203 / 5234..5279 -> 1.05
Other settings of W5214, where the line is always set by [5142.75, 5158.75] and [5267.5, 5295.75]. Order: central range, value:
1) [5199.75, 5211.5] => -0.54 angstrom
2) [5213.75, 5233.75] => -0.39 angstrom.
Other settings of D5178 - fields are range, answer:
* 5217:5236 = 13.7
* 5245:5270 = 13.7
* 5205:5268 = 13.6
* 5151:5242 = 13.5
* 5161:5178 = 13.7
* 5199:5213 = 13.9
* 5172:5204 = 13.4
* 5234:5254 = 13.5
